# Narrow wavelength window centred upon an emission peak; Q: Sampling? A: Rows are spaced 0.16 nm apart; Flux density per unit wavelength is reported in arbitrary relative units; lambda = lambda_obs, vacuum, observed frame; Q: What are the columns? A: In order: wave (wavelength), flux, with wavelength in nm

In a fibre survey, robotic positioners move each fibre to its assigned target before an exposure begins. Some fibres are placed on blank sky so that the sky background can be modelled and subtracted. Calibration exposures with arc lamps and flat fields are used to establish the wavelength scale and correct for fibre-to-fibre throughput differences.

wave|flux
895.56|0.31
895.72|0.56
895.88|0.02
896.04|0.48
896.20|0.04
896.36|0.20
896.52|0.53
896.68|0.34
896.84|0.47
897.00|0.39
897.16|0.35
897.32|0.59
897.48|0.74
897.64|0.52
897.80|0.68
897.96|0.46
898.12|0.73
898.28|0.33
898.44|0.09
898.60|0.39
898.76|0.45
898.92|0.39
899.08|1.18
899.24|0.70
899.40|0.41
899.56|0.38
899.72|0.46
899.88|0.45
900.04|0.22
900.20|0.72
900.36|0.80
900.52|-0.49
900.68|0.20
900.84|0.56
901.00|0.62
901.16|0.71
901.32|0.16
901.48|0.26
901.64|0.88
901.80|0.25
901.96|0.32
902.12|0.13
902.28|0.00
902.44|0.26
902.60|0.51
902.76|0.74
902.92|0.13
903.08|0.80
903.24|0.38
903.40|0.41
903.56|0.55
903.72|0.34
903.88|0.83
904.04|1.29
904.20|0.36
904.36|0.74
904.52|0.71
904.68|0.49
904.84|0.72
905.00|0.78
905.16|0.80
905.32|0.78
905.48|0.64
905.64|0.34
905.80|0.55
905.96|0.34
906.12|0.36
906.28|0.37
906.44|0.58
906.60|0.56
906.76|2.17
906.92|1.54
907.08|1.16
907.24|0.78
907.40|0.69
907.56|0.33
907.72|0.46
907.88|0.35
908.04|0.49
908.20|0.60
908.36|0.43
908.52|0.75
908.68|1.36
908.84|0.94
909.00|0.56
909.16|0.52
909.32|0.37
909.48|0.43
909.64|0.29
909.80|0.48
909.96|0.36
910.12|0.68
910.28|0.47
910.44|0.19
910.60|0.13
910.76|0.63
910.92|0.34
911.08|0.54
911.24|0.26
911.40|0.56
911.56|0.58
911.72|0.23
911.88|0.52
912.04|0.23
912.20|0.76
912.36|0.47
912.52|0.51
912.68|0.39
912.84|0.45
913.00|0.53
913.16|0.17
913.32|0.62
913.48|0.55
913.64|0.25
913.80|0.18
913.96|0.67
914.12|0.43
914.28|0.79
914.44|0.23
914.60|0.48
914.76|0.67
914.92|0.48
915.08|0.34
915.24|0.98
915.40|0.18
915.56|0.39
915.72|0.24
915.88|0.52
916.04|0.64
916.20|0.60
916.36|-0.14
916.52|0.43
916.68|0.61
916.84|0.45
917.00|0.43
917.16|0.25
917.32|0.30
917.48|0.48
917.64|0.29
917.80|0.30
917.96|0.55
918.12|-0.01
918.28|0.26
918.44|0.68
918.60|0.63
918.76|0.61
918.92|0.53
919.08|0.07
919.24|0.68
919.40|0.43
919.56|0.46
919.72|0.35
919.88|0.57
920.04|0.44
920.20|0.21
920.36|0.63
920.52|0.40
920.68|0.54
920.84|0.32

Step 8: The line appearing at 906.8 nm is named [S II]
